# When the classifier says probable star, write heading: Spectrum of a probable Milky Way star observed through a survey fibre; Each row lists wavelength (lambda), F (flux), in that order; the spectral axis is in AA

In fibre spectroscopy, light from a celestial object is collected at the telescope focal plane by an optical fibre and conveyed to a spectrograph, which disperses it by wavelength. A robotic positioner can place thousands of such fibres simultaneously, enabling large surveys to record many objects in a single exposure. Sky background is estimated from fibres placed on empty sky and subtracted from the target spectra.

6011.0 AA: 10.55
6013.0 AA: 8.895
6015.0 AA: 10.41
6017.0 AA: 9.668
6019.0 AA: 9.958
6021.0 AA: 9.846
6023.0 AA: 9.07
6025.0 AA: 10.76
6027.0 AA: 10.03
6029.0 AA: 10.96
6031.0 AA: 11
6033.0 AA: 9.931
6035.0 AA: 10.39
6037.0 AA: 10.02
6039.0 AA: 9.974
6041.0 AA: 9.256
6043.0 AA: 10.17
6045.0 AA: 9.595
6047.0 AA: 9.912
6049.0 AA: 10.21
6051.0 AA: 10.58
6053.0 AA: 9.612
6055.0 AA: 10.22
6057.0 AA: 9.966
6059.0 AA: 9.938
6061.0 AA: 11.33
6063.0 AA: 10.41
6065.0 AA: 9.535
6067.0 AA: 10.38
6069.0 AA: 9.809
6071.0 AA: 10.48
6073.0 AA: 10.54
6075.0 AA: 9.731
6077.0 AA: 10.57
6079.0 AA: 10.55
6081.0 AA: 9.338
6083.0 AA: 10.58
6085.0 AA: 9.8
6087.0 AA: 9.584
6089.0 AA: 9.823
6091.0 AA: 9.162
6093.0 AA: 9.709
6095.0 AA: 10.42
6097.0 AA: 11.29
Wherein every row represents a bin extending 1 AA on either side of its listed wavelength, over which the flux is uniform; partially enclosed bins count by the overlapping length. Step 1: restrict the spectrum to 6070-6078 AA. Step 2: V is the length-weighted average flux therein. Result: 10.3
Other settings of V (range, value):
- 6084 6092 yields 9.59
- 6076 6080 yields 10.6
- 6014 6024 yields 9.79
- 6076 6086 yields 10.2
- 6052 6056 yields 9.92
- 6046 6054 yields 10.1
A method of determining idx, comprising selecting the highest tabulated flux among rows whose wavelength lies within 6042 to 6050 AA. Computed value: 10.21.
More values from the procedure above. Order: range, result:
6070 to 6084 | 10.58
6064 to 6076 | 10.54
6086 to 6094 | 9.823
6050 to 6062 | 11.33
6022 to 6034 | 11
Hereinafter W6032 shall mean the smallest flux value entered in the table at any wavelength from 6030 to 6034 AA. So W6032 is 9.931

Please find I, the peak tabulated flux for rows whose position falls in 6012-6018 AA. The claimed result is 10.41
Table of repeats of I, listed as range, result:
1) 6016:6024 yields 9.958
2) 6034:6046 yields 10.39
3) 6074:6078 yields 10.57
